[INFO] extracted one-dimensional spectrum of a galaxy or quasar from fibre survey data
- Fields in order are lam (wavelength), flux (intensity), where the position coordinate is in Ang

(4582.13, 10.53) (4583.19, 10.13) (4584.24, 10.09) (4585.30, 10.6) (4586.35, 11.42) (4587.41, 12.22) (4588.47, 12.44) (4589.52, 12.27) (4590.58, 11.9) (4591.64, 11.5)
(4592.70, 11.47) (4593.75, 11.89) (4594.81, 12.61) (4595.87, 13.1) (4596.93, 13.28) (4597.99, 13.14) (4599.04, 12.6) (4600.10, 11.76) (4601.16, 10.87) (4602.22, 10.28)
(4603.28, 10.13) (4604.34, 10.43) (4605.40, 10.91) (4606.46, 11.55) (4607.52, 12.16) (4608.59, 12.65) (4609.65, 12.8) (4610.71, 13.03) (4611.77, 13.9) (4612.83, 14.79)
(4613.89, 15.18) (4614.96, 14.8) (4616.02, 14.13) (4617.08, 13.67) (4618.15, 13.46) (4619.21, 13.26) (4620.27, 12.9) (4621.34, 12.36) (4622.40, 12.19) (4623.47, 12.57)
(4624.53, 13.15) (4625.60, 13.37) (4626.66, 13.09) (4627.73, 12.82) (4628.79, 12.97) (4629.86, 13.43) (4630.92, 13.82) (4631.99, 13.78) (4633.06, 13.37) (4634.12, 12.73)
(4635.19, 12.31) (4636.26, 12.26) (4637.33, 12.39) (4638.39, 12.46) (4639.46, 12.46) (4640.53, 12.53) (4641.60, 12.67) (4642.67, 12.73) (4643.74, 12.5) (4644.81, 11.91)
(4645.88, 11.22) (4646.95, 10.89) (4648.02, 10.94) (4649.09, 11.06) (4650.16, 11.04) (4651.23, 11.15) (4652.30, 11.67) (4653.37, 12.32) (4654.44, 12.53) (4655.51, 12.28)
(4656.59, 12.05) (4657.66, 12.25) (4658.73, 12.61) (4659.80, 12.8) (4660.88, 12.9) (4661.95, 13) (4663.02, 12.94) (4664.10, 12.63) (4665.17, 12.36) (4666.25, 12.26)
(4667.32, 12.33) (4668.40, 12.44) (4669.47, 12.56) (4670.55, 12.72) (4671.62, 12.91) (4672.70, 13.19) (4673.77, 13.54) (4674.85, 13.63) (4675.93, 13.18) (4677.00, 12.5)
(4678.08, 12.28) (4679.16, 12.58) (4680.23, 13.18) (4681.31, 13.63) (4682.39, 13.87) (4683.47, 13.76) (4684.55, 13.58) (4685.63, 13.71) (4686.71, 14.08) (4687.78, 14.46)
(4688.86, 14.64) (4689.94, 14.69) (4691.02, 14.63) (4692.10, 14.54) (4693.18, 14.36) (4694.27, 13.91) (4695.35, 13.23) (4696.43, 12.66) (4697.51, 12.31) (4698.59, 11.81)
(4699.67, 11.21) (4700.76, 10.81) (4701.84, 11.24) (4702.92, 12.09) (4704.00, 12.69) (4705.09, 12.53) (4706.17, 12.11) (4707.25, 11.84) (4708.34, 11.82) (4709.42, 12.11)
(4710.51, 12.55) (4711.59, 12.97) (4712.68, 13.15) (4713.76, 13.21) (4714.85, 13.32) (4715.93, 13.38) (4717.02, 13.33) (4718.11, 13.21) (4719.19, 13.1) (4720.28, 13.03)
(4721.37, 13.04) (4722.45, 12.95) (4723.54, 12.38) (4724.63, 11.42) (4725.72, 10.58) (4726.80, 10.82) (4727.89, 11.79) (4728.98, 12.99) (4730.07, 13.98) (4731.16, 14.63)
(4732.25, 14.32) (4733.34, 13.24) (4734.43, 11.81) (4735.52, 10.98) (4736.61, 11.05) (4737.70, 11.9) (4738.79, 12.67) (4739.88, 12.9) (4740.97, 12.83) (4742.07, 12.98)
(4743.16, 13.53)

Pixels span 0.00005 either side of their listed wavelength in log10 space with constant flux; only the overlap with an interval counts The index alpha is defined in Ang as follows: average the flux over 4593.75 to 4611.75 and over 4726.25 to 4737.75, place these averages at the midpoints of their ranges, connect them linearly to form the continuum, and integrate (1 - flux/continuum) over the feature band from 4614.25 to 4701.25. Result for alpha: -4.38 Ang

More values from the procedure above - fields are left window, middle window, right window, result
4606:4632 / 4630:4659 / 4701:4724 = 1.9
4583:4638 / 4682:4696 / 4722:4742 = -1.9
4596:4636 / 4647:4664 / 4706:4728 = 0.8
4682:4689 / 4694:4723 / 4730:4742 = 1.8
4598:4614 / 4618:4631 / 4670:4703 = -0.6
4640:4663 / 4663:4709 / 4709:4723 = -1.4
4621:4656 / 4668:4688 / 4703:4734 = -1.1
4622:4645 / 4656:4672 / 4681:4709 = 0.4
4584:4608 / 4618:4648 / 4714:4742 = -1.8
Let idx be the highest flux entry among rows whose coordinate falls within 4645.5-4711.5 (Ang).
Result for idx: 14.69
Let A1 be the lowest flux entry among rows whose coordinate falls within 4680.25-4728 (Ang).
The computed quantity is 10.58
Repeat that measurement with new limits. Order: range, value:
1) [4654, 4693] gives 12.05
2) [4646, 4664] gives 10.89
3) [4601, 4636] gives 10.13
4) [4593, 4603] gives 10.28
